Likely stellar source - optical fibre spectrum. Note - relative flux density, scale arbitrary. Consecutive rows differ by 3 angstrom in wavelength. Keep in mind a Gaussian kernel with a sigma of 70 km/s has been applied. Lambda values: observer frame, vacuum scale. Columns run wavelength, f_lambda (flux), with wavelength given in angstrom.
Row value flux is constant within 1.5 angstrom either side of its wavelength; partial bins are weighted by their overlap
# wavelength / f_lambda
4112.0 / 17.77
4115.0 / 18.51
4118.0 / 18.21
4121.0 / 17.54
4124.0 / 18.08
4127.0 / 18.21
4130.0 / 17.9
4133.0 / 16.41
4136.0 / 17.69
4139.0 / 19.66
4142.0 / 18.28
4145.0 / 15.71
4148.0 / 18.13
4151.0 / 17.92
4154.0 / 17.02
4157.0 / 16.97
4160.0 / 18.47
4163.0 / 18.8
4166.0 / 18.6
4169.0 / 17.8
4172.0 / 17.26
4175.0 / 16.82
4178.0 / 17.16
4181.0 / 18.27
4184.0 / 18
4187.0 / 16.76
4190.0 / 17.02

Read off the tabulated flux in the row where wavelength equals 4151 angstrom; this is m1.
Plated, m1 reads 17.92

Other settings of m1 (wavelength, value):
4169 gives 17.8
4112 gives 17.77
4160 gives 18.47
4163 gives 18.8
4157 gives 16.97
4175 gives 16.82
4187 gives 16.76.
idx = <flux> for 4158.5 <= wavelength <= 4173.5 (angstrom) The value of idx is 18.2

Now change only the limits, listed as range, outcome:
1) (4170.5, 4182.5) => 17.4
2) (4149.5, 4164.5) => 17.8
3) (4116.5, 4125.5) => 17.9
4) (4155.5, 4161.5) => 17.7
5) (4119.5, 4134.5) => 17.6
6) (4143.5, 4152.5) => 17.3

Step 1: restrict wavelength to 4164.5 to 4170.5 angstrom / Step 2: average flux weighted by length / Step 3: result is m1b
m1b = 18.2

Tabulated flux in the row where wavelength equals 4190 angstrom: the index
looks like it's 17.02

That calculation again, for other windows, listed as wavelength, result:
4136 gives 17.69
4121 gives 17.54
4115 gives 18.51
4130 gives 17.9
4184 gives 18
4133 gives 16.41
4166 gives 18.6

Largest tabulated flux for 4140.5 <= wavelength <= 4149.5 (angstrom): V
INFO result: 18.28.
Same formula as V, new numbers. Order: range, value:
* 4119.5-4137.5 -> 18.21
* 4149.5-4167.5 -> 18.8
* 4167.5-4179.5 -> 17.8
